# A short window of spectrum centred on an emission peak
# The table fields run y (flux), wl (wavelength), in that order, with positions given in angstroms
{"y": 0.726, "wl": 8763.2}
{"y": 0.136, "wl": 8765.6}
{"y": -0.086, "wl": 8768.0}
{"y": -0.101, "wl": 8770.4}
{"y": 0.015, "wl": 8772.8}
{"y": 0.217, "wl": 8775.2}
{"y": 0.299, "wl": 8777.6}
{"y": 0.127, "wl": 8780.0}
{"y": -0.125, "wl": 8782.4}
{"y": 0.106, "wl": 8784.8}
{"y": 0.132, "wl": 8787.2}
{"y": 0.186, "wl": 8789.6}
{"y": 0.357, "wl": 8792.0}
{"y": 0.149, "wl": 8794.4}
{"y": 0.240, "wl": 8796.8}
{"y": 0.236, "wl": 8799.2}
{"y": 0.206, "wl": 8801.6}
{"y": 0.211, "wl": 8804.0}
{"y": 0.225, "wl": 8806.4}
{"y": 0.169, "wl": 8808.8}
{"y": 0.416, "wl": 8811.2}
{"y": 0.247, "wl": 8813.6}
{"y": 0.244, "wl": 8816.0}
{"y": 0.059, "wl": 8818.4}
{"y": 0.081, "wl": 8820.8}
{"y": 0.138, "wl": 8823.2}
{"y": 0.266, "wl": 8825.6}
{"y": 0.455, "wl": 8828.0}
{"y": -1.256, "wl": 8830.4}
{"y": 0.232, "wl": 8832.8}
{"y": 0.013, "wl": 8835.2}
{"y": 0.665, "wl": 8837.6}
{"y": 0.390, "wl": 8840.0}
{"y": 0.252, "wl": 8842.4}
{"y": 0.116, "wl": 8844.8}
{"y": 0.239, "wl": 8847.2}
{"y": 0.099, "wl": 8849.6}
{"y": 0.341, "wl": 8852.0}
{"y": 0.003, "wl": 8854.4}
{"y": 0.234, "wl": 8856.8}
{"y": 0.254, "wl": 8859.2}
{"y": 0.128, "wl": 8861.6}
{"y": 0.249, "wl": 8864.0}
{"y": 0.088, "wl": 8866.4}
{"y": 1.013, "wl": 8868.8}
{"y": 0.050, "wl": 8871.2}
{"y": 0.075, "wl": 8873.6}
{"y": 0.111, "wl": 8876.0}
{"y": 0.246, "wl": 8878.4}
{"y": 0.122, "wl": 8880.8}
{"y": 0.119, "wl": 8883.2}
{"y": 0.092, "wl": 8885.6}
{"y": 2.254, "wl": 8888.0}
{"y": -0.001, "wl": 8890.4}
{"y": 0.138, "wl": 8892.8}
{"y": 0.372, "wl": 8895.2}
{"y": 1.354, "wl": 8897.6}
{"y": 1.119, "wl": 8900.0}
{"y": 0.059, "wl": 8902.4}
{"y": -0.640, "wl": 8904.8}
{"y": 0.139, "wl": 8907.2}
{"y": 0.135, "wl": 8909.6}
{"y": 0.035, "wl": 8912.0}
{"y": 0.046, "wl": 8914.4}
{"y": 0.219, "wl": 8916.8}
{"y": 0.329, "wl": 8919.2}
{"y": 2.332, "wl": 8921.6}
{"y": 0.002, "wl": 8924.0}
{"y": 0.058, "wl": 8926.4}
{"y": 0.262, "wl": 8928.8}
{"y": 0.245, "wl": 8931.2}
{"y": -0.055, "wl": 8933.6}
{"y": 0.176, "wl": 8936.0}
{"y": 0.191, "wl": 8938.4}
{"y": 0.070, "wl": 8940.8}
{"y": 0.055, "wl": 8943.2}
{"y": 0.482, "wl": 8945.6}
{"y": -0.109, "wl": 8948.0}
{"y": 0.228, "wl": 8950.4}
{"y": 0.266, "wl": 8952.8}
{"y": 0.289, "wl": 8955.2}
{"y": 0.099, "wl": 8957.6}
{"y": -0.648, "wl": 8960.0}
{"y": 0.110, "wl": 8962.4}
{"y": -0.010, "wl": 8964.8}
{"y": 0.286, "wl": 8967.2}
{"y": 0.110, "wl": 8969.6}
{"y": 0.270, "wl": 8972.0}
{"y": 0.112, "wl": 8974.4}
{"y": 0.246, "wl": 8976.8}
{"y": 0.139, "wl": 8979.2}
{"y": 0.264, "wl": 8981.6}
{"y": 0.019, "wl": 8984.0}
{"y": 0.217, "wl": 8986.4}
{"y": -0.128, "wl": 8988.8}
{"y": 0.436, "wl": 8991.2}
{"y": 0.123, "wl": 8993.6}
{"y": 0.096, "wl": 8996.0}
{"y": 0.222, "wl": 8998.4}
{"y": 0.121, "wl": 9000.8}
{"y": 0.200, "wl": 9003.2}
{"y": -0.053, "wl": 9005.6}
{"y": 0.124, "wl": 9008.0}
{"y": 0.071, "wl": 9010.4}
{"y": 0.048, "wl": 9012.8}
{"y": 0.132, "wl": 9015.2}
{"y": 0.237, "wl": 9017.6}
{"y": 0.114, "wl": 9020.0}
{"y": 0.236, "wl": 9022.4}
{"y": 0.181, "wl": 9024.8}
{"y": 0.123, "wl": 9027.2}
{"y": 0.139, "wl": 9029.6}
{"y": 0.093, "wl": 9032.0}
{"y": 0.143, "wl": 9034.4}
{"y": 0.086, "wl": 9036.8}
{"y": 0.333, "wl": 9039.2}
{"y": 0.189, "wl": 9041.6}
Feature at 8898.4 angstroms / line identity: H-beta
